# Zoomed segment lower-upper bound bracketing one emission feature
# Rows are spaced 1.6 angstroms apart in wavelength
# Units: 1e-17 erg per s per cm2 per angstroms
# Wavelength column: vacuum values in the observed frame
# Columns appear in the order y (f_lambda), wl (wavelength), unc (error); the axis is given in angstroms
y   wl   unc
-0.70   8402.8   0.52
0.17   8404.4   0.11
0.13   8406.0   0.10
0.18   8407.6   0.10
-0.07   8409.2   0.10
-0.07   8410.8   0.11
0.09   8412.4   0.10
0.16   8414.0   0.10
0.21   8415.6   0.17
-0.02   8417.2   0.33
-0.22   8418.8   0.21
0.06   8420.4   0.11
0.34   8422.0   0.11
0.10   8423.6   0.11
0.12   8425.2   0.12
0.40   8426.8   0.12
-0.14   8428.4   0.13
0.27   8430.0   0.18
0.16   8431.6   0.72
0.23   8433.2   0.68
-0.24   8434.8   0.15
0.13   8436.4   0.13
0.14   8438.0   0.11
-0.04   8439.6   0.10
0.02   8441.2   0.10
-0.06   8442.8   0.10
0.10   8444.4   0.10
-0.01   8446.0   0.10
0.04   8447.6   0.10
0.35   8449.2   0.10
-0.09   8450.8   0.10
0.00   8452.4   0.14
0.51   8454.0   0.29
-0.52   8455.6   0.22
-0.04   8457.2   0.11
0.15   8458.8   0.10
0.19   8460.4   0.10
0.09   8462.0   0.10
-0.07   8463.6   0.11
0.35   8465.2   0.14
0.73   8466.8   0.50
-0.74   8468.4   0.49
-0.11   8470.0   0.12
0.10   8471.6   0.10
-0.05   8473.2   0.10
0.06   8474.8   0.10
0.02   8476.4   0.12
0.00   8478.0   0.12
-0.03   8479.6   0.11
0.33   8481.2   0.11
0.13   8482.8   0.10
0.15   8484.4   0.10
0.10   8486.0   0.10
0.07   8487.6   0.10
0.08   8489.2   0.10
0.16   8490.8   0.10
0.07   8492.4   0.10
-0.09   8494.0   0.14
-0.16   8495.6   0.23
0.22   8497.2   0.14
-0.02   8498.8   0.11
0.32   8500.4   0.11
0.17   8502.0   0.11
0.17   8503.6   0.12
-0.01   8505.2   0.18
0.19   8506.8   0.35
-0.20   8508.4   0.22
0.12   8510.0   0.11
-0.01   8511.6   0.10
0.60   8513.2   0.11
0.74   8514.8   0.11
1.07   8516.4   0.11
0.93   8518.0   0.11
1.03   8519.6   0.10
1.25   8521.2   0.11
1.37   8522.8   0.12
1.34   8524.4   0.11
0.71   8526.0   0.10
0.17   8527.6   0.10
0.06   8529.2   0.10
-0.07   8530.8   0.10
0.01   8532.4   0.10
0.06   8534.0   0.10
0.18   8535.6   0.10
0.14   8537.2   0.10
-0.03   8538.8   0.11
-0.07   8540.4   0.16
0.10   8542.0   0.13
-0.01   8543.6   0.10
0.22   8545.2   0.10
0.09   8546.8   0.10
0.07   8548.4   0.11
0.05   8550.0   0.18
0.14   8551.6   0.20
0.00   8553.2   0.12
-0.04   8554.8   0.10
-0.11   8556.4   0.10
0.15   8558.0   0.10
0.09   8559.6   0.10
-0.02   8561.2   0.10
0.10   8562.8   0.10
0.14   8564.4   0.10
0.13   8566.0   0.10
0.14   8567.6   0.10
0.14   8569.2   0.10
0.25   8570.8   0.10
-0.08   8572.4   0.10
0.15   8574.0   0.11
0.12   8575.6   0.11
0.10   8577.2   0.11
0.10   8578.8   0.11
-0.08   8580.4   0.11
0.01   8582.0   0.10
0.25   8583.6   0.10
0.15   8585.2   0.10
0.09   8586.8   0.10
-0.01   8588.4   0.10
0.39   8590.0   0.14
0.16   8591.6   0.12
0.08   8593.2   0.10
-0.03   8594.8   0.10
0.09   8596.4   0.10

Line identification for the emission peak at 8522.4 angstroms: [O II] 3727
